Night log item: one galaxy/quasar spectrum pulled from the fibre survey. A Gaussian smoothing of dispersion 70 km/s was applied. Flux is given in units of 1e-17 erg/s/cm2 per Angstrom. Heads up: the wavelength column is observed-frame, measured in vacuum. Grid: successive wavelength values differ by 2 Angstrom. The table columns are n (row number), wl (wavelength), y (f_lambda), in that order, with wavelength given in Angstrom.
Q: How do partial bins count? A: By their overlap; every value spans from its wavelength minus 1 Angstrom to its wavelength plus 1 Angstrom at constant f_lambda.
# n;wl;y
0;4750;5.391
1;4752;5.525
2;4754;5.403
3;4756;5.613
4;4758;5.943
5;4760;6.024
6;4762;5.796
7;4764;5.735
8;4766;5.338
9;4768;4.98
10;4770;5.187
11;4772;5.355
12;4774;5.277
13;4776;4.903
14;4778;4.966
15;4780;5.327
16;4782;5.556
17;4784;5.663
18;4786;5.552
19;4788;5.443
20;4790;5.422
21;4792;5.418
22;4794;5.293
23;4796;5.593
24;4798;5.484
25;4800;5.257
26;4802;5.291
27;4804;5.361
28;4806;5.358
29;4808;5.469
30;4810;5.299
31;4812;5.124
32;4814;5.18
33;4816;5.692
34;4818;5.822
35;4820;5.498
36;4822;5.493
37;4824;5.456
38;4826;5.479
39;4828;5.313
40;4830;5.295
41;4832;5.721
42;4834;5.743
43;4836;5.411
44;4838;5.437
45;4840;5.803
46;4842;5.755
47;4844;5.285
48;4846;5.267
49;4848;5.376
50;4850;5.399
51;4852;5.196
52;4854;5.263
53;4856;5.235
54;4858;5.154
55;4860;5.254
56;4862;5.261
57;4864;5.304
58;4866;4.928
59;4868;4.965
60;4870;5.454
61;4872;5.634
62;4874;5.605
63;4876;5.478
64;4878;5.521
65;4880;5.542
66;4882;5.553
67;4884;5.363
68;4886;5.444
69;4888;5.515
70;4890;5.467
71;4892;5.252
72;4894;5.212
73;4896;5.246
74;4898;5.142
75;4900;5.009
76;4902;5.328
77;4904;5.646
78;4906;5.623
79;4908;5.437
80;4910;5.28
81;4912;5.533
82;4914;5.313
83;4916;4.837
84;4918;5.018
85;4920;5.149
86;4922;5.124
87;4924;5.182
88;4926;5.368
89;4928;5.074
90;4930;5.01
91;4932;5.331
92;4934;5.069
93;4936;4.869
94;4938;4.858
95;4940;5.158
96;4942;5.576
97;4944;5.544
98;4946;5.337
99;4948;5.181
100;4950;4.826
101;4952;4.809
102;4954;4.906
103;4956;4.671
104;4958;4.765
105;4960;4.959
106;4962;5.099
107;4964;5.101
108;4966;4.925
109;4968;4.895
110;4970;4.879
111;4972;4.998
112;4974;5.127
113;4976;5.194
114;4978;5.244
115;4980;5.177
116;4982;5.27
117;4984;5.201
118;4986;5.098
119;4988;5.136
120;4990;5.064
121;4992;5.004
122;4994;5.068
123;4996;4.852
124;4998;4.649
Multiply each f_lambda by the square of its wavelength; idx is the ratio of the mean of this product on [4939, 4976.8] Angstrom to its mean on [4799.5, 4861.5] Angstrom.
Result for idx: 0.98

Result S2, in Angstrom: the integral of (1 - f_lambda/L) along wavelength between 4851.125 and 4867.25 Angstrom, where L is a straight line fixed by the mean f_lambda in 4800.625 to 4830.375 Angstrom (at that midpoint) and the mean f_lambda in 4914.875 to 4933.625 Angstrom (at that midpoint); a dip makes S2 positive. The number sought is 0.3 Angstrom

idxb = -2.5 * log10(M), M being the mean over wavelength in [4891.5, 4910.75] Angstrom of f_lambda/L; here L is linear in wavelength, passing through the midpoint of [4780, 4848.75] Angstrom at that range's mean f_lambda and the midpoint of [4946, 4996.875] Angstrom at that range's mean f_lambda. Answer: -0.02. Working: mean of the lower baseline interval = 5.46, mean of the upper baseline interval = 5.02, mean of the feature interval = 5.32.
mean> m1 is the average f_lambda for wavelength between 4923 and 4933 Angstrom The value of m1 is 5.19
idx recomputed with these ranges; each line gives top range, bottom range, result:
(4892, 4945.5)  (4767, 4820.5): 1.03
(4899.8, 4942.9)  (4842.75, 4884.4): 1.00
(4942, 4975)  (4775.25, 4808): 1.00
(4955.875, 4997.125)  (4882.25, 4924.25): 0.98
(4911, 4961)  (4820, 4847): 0.97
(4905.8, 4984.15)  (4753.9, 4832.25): 1.00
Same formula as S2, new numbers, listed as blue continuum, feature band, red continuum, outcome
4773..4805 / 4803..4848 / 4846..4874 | -1.24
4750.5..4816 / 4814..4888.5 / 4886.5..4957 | -1.65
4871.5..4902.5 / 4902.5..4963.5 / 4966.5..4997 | 1.02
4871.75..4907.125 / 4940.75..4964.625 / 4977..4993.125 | 0.80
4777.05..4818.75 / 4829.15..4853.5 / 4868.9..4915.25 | -0.28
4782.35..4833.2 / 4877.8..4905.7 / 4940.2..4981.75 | -0.75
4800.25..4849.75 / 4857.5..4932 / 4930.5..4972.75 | -1.18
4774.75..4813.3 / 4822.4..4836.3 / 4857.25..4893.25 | -0.34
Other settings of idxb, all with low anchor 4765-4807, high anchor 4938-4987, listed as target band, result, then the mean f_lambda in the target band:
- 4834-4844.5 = -0.063 mag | 5.57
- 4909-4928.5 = -0.011 mag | 5.19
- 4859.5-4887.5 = -0.036 mag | 5.38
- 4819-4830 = -0.032 mag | 5.43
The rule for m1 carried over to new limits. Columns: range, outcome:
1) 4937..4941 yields 5.01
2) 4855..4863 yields 5.23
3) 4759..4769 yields 5.57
